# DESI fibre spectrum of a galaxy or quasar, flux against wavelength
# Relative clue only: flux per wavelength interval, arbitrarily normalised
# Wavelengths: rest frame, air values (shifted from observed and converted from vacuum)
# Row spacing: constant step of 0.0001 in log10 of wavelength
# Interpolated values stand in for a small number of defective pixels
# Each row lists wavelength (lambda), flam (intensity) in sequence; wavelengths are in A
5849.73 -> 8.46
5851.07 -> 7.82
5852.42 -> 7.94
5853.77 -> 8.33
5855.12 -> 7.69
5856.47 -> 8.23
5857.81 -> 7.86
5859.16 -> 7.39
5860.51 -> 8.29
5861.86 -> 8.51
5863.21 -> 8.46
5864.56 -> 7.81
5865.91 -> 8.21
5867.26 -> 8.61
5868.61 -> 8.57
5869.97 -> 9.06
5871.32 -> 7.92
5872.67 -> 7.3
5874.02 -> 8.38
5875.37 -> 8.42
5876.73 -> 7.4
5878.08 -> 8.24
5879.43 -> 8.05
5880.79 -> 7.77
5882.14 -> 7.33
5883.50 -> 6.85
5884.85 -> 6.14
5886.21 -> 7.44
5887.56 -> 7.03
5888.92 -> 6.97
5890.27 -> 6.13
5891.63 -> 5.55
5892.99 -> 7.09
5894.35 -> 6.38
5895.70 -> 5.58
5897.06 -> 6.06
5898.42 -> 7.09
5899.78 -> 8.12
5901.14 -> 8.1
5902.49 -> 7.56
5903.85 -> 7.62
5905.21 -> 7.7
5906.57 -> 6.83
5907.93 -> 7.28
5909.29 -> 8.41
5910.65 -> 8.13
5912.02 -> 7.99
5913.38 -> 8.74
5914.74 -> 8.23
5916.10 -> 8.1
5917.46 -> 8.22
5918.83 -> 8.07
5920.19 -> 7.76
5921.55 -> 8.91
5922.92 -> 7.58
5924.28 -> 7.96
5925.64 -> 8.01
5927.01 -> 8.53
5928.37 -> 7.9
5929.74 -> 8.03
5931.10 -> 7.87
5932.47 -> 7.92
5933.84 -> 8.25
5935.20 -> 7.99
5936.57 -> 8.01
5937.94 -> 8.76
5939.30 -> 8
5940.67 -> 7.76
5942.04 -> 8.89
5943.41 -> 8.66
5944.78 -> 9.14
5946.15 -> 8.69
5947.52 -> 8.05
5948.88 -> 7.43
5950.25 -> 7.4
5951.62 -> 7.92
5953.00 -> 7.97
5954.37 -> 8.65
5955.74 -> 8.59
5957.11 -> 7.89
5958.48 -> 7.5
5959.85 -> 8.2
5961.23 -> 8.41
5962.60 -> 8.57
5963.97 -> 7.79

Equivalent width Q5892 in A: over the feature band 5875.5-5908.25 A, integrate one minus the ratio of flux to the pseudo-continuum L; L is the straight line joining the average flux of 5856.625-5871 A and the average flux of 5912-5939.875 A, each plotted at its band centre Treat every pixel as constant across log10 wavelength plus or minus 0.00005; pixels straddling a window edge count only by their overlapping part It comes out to 4.4 A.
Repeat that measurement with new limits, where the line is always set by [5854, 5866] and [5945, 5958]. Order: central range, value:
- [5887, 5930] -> 2.81 A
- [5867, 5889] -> 0.89 A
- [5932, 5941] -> -0.03 A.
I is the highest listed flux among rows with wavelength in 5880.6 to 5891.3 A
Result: 7.77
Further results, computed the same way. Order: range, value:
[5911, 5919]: 8.74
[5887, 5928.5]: 8.91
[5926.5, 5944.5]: 8.89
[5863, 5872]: 9.06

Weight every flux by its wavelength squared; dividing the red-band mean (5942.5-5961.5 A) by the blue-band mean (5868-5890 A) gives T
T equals 1.10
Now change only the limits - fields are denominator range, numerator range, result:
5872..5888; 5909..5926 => 1.10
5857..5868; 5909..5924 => 1.02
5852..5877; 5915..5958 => 1.03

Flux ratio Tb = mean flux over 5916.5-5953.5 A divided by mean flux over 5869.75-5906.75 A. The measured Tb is 1.12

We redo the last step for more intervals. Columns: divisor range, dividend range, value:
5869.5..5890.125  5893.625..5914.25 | 0.98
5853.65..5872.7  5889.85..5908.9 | 0.85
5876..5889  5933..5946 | 1.14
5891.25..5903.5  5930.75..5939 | 1.18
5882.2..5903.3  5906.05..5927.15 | 1.18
